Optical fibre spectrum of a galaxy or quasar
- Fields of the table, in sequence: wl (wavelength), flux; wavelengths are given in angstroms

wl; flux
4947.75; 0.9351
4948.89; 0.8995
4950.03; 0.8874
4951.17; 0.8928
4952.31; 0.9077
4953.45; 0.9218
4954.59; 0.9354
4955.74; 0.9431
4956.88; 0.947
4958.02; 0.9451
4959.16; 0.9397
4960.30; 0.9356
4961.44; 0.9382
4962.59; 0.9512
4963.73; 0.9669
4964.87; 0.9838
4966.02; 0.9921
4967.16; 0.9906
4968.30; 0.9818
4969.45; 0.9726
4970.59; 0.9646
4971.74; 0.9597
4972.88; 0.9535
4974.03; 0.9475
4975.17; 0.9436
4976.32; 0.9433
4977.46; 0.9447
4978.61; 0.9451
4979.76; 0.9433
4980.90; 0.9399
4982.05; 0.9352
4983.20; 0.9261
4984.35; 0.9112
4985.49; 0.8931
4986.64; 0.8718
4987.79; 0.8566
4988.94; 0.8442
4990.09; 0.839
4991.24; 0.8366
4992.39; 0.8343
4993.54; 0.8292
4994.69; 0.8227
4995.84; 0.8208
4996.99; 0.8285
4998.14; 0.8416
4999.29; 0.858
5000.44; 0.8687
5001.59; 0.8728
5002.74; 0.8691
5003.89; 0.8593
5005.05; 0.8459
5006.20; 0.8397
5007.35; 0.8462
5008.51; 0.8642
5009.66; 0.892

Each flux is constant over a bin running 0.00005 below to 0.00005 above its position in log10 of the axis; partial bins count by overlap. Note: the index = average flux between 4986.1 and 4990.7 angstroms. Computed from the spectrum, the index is 0.852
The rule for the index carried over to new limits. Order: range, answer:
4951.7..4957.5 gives 0.93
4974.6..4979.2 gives 0.944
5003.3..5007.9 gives 0.848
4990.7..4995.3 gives 0.83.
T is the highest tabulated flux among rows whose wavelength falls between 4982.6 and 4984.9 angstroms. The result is 0.9261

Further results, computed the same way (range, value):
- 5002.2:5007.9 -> 0.8691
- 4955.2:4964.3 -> 0.9669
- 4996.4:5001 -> 0.8687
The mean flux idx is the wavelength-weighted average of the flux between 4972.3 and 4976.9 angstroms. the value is 0.948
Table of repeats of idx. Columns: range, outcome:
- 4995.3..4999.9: 0.838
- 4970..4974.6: 0.957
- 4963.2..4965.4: 0.977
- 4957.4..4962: 0.941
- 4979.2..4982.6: 0.941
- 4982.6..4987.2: 0.901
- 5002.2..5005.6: 0.857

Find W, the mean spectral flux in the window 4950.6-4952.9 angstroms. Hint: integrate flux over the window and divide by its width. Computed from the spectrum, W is 0.901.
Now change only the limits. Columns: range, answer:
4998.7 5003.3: 0.868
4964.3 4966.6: 0.987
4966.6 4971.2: 0.977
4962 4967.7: 0.976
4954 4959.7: 0.941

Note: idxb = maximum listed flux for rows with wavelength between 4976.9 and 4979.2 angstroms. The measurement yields 0.9451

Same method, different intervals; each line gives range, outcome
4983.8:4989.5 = 0.9112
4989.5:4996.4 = 0.839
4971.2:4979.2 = 0.9597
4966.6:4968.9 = 0.9906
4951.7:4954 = 0.9218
